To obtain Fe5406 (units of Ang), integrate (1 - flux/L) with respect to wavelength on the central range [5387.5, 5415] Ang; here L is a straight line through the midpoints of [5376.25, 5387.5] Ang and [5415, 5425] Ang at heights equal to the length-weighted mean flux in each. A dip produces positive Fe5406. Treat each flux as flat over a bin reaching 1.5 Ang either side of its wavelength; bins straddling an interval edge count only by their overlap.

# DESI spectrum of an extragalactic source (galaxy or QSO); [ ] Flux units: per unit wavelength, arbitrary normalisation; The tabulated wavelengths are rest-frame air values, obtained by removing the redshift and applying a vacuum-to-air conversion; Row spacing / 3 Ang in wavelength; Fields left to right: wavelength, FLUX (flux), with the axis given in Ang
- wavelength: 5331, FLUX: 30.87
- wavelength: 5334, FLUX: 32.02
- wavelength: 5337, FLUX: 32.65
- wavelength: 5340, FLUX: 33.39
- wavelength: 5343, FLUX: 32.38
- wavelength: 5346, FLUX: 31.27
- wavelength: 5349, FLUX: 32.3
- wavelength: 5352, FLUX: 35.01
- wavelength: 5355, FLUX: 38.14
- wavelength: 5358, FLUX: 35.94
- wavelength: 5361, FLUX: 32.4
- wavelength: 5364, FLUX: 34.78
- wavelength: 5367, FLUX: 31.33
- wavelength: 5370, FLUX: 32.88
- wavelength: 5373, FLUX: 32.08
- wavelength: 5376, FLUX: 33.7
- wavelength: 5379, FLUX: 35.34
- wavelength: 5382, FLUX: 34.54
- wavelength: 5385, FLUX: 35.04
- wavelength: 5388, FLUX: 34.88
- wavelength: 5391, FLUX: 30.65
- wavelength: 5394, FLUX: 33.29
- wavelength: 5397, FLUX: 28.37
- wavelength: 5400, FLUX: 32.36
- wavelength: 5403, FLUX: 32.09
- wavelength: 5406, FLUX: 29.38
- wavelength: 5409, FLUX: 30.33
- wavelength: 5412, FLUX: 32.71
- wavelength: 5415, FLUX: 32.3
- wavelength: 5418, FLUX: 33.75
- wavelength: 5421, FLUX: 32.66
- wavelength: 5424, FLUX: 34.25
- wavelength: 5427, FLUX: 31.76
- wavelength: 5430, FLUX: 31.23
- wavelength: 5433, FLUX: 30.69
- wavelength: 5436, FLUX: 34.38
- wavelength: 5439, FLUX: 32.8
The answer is 2.1 Ang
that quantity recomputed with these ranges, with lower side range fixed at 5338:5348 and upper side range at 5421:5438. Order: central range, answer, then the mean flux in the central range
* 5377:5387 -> -0.8 Ang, 34.9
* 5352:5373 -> -1.1 Ang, 34.1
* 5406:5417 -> 0.3 Ang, 31.5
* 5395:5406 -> 0.5 Ang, 30.8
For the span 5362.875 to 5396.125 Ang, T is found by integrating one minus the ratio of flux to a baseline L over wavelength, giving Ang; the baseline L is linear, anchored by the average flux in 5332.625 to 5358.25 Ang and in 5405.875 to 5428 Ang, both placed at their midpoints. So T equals -0.4 Ang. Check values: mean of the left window 33.6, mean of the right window 32.3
